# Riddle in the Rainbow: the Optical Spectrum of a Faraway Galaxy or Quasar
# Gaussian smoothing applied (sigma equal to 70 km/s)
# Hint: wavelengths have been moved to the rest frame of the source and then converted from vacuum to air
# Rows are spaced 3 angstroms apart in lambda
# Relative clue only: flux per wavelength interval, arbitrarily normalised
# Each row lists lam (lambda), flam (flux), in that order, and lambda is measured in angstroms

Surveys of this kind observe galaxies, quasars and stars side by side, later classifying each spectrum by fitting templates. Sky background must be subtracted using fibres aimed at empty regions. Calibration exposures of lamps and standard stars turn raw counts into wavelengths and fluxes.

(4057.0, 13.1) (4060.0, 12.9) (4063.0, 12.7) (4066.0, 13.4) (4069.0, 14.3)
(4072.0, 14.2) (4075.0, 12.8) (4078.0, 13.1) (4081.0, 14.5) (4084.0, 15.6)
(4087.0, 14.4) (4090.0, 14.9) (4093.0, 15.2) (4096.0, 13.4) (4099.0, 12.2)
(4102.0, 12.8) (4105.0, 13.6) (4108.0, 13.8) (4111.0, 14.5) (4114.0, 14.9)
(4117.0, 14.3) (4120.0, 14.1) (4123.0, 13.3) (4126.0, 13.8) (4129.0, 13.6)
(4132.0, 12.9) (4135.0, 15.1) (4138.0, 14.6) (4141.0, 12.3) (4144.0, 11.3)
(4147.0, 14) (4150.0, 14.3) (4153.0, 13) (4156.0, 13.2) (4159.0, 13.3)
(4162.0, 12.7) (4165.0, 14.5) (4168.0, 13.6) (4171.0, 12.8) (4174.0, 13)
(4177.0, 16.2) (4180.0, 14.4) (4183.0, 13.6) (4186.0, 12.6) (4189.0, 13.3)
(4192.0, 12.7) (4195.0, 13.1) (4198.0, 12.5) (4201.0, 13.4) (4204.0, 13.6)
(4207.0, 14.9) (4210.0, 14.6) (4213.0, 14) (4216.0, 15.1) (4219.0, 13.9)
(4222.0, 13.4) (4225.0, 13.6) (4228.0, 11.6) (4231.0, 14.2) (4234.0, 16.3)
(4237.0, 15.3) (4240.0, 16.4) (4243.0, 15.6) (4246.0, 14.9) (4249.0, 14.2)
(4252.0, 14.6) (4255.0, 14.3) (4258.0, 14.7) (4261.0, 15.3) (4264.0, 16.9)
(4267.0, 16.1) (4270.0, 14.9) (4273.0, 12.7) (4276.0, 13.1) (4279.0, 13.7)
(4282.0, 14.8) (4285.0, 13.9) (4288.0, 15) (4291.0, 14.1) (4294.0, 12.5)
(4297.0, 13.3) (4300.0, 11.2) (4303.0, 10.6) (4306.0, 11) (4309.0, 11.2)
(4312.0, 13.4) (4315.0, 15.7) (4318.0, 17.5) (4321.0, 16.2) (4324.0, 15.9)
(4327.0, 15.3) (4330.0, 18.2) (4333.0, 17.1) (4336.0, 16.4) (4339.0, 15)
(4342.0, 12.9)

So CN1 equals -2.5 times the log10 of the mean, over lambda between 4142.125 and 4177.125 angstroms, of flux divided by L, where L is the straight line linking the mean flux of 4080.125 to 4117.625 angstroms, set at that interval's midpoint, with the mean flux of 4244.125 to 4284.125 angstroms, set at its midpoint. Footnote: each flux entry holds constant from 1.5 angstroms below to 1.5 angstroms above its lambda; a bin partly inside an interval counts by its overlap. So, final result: 0.07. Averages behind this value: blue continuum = 14.2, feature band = 13.4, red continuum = 14.6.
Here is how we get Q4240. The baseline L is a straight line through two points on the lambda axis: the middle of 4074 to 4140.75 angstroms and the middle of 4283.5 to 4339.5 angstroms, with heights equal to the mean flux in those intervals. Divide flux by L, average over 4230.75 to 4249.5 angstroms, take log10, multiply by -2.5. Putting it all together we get -0.086 mag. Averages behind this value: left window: 14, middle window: 15.4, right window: 14.4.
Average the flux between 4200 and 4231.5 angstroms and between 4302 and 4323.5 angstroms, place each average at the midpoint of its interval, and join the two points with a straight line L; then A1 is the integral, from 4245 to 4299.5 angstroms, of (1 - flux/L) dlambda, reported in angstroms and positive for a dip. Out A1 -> -1.9 angstroms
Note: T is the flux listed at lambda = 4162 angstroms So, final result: 12.7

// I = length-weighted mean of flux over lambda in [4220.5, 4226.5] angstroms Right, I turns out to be 13.5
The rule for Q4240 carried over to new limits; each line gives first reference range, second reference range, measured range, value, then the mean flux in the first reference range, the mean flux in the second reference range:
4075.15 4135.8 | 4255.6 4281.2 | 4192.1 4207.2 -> 0.08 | 14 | 14.7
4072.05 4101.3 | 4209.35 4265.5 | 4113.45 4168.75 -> 0.05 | 14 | 14.7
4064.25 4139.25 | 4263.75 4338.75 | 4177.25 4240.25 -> 0.02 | 14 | 14.4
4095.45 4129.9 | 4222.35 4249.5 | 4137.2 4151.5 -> 0.06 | 13.7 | 14.6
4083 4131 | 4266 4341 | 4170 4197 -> 0.05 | 14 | 14.3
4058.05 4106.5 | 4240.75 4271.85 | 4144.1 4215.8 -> 0.07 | 13.7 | 15.2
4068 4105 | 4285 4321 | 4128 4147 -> 0.04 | 13.9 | 13.4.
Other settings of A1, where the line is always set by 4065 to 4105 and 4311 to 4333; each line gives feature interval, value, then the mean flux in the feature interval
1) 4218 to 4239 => 1.61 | 14.1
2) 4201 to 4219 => 0.94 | 14.3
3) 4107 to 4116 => -0.17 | 14.4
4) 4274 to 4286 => 1.47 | 13.8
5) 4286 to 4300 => 2.13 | 13.5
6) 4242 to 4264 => 0.82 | 14.9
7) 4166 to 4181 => 0.76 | 14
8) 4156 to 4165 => 0.82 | 13.3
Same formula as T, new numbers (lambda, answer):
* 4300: 11.2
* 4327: 15.3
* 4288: 15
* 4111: 14.5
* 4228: 11.6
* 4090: 14.9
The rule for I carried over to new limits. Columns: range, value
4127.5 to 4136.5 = 13.9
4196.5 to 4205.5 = 13.2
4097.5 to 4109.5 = 13.1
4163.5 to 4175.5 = 13.5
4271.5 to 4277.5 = 12.9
